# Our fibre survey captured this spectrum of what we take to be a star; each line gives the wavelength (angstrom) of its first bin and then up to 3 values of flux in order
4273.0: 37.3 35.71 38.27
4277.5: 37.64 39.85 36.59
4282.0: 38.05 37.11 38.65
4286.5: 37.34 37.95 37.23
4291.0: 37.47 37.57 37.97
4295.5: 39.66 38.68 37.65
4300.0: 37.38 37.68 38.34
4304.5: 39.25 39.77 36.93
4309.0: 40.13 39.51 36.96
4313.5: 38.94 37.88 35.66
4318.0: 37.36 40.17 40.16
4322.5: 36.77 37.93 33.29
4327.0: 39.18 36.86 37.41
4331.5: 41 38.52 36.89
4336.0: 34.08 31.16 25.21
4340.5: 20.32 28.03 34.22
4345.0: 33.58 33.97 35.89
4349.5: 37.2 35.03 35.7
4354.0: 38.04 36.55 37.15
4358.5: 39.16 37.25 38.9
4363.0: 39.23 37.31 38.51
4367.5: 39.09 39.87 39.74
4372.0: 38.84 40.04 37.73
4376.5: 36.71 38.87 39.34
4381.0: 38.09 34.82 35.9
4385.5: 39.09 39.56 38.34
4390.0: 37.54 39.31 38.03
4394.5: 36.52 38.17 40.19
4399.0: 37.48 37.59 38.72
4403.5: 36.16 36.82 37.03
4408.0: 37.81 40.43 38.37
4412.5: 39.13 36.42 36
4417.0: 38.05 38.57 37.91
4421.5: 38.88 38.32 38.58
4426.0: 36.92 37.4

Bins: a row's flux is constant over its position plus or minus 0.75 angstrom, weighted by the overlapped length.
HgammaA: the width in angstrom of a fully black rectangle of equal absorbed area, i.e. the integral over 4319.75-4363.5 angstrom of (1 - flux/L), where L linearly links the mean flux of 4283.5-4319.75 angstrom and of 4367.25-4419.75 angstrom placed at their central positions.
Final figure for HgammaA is 3.0 angstrom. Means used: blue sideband 38.1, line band 35.5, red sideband 38.1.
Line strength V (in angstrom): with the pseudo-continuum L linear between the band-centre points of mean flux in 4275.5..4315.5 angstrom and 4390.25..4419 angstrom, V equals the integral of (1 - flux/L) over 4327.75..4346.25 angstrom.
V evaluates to 2.4 angstrom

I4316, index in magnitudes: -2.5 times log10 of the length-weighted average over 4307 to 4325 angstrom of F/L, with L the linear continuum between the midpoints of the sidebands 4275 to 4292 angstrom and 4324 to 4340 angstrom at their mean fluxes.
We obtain -0.060 mag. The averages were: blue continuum 37.8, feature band 38.1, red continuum 35.2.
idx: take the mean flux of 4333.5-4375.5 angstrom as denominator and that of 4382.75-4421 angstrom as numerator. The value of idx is 1.1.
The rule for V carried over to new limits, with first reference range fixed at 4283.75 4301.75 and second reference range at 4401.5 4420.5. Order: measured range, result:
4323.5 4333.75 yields 0.0 angstrom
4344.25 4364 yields 0.6 angstrom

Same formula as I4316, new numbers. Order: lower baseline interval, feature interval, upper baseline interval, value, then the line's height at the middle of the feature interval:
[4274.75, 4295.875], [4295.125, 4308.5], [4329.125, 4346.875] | -0.06 mag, 36.3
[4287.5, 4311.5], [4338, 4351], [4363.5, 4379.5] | 0.23 mag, 38.6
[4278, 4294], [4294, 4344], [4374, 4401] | 0.04 mag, 37.9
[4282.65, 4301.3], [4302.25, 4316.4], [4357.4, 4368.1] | -0.01 mag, 38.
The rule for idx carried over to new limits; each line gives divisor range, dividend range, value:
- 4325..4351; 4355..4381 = 1.13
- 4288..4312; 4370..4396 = 1.00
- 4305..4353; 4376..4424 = 1.06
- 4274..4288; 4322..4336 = 0.99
